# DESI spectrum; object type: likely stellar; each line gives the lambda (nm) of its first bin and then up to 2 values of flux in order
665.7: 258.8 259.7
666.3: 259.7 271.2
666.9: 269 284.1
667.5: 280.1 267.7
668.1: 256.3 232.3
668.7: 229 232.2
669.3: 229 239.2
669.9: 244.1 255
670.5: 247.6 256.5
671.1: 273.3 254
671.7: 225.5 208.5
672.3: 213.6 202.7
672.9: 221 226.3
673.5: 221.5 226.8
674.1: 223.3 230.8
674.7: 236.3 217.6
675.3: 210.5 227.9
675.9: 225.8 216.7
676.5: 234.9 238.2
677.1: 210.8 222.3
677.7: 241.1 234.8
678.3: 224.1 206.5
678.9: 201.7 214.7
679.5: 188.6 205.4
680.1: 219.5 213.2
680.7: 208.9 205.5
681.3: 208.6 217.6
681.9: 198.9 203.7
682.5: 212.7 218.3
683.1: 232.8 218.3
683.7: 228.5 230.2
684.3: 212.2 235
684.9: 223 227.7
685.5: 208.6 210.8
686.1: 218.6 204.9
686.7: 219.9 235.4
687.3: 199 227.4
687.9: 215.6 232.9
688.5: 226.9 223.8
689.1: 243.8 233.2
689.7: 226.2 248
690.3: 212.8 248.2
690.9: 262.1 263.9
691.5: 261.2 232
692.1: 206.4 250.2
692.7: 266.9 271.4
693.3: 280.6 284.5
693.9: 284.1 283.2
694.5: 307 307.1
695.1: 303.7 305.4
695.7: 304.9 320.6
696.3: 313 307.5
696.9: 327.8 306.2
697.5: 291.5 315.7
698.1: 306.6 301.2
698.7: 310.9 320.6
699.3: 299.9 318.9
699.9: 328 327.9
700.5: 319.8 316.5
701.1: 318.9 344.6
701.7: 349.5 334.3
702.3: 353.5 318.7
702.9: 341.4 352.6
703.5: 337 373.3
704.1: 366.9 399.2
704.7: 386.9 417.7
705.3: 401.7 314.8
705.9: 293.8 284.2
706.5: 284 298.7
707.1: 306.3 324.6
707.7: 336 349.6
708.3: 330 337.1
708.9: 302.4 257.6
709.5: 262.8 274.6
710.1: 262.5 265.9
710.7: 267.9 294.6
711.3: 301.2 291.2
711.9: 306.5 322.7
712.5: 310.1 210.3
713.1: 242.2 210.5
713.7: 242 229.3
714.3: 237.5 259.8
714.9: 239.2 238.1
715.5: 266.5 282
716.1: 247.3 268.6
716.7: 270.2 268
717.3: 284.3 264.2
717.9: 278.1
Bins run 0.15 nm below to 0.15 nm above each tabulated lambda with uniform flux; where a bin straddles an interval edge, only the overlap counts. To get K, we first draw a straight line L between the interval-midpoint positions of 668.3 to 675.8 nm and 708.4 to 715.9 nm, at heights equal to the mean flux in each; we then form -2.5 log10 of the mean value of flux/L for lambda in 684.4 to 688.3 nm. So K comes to 0.12 mag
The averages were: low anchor 231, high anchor 269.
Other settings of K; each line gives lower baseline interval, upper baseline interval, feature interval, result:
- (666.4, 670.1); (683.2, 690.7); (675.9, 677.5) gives 0.07 mag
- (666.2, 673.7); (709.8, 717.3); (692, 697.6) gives -0.14 mag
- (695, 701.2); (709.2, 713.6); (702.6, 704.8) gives -0.22 mag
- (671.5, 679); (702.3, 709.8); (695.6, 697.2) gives -0.06 mag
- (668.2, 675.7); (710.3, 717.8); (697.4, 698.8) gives -0.21 mag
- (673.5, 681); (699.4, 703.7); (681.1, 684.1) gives 0.13 mag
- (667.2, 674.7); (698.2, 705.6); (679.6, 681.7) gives 0.27 mag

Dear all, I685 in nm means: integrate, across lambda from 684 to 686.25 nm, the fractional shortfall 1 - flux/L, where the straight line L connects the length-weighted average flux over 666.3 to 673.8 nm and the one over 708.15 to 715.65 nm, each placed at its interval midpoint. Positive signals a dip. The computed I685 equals 0.29 nm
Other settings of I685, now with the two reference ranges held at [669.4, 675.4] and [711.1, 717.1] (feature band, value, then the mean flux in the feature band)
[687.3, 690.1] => 0.17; 229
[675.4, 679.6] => 0.26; 221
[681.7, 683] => 0.16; 210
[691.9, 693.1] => 0.00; 247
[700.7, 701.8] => -0.34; 332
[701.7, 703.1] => -0.47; 339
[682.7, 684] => 0.08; 225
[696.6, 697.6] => -0.24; 309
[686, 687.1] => 0.11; 219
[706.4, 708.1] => -0.39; 317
